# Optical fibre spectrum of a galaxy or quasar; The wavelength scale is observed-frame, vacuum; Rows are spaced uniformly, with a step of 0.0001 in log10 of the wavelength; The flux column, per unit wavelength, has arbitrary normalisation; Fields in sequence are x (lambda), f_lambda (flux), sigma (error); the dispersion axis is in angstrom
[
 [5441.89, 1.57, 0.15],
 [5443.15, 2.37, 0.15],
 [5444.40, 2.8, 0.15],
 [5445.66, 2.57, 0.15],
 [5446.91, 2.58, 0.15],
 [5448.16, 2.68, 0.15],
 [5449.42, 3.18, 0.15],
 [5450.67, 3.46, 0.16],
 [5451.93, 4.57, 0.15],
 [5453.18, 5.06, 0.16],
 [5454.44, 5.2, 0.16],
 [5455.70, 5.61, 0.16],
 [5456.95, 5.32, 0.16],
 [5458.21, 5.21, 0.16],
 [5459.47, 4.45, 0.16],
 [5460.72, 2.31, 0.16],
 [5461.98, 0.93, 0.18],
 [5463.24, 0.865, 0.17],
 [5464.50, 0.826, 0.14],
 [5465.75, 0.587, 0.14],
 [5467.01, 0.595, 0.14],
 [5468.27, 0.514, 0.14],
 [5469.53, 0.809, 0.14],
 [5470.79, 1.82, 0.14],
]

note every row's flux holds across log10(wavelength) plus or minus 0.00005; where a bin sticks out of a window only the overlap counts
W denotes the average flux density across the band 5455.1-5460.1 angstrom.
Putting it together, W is 5.15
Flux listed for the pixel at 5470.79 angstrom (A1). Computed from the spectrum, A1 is 1.82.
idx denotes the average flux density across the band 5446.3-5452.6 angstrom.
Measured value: 3.31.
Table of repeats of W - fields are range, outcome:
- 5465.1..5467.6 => 0.595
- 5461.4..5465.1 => 0.872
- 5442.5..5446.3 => 2.57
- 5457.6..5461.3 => 4.01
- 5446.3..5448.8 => 2.63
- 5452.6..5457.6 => 5.29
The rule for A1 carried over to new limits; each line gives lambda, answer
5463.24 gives 0.865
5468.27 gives 0.514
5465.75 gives 0.587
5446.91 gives 2.58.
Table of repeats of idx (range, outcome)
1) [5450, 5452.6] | 4.03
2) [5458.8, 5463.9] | 2.15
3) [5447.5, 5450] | 2.92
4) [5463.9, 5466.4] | 0.706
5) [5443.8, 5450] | 2.76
